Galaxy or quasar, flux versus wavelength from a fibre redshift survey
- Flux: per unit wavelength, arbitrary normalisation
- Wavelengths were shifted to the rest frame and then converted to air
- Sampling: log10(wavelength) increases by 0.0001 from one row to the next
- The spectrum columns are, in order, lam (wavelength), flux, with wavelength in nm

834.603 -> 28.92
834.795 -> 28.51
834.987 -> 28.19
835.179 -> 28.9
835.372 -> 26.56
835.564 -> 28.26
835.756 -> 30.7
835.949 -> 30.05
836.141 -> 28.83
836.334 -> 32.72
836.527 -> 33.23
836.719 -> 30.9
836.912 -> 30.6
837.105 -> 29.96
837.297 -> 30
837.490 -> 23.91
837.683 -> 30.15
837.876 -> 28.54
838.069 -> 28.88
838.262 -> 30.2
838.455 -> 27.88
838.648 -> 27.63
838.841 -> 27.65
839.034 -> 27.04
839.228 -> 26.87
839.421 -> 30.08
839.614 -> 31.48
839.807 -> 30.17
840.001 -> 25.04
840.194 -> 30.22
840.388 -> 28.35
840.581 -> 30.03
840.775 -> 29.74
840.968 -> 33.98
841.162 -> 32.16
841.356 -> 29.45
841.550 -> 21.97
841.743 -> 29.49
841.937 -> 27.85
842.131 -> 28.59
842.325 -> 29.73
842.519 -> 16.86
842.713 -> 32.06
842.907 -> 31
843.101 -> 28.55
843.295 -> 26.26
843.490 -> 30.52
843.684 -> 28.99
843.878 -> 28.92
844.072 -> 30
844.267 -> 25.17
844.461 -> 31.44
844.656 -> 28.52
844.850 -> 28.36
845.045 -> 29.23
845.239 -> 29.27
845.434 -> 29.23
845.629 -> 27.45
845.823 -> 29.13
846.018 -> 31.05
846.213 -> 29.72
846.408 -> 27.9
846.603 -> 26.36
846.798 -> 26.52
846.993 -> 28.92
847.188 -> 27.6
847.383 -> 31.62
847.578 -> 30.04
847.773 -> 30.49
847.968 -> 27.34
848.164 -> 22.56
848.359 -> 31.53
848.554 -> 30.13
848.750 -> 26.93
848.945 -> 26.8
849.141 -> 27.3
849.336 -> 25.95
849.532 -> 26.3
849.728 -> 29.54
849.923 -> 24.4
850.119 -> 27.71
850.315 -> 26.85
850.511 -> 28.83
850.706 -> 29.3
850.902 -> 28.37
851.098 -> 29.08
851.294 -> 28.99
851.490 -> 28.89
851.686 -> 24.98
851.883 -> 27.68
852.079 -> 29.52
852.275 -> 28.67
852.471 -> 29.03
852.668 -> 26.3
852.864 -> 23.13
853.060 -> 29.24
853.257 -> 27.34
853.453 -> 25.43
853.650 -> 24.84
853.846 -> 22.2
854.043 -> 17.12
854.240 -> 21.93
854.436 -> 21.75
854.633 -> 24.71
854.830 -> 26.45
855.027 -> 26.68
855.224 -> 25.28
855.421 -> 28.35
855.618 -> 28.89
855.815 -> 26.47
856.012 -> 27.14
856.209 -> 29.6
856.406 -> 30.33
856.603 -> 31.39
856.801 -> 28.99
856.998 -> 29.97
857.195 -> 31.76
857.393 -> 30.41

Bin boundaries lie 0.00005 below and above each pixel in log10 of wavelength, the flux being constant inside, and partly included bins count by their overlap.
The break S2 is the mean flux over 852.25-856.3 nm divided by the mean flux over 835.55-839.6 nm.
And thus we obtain 0.88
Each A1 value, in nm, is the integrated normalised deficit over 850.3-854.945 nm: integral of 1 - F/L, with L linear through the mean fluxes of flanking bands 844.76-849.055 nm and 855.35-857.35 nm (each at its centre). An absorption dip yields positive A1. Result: 0.44 nm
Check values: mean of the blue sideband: 28.5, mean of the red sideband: 29.3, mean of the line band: 26.3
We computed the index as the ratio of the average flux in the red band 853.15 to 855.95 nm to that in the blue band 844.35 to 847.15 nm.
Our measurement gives 0.86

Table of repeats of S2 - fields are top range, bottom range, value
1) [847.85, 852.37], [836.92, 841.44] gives 0.95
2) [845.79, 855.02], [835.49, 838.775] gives 0.92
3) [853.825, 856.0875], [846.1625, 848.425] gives 0.88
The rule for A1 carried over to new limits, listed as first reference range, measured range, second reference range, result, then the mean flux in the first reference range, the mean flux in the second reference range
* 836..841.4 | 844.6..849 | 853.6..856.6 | -0.155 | 29.5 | 25.7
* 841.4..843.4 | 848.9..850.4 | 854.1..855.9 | -0.037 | 27.3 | 25.4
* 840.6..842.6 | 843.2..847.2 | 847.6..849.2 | -0.079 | 28.1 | 28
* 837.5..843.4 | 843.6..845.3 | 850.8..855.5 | -0.068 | 28.5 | 26.1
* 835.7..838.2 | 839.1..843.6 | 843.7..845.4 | 0.092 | 29.9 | 28.9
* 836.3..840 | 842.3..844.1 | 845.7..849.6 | 0.032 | 29.2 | 28.2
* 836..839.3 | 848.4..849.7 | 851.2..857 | -0.006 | 29.1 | 26.7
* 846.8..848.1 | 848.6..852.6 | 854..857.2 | 0.053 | 29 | 26.9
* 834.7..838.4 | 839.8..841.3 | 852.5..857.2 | -0.062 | 29.4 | 26.4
